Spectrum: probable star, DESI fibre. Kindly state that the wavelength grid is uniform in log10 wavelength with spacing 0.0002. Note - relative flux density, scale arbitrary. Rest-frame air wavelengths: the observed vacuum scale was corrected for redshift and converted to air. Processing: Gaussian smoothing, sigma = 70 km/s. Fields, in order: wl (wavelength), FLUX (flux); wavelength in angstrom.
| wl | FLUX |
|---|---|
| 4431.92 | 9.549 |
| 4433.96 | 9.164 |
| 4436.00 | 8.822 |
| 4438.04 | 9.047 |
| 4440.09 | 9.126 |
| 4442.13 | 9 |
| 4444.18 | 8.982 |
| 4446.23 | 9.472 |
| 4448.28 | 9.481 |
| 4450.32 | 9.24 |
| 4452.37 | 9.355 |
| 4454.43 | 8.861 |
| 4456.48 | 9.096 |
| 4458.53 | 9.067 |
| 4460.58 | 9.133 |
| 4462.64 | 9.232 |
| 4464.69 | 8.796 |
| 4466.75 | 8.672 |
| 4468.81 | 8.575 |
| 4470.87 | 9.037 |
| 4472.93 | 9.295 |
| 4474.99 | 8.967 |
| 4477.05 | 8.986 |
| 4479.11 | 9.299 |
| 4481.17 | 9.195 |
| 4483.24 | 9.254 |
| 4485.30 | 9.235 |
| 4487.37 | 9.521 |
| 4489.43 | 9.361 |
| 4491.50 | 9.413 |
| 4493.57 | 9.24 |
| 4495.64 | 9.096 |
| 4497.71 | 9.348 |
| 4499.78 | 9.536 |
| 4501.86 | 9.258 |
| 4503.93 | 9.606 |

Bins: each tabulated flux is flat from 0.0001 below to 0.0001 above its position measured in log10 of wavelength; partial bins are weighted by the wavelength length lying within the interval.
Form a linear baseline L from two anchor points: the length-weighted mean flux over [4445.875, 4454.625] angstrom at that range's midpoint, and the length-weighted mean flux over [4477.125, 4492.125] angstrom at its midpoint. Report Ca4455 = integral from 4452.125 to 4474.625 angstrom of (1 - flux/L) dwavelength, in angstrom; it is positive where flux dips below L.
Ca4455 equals 0.7 angstrom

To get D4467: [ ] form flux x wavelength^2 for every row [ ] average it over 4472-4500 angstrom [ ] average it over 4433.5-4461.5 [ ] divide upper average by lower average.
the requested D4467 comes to 1.0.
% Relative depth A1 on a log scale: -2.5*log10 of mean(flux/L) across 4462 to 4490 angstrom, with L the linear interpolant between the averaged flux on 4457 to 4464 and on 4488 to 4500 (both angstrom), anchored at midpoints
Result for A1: 0.01 mag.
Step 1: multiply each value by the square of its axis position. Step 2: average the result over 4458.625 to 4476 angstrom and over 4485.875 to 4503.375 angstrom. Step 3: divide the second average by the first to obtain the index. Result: 1.06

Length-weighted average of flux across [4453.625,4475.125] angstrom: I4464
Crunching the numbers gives 8.98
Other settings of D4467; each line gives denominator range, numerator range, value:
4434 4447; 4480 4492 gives 1.05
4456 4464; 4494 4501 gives 1.04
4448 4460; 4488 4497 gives 1.03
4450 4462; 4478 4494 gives 1.04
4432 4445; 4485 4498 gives 1.05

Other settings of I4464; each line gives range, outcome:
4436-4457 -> 9.15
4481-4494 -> 9.33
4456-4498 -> 9.13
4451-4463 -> 9.12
